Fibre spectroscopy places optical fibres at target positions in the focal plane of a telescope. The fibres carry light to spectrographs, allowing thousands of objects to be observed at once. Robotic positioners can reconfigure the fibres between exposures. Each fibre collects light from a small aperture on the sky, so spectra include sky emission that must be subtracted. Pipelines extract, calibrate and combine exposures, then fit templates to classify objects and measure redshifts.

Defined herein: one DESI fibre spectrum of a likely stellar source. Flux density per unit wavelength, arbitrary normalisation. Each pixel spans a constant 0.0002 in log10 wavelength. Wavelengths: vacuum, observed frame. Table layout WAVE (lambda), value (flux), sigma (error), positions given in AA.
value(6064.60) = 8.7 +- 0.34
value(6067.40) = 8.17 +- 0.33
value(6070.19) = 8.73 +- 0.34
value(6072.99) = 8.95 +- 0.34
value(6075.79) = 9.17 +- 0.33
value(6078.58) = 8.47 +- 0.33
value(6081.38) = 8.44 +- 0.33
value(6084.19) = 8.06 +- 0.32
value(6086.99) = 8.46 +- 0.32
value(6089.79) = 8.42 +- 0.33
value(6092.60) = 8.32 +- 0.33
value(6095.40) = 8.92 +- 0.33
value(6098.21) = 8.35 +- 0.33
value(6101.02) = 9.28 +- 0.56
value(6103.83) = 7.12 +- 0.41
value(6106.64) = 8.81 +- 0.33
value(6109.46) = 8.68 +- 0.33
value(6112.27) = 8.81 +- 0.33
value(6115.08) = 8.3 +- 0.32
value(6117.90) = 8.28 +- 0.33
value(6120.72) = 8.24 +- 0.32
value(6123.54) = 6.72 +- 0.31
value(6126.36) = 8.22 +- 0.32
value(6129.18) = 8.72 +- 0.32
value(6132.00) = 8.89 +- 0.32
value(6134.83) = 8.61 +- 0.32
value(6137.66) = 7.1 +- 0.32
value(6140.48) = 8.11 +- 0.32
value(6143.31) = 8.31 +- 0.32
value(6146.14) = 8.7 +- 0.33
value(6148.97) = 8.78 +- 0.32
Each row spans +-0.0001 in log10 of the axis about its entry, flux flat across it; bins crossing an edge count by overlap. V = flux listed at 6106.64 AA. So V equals 8.81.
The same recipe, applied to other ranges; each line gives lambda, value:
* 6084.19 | 8.06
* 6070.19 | 8.73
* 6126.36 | 8.22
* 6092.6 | 8.32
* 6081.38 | 8.44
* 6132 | 8.89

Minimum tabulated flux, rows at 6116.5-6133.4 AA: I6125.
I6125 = 6.72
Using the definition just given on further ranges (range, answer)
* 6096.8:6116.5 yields 7.12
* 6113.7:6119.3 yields 8.28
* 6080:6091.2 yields 8.06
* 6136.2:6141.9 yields 7.1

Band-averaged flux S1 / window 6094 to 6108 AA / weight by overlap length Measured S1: 8.5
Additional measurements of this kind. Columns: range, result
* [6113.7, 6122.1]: 8.27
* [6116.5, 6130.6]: 8.04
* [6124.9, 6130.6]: 8.46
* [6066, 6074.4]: 8.61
